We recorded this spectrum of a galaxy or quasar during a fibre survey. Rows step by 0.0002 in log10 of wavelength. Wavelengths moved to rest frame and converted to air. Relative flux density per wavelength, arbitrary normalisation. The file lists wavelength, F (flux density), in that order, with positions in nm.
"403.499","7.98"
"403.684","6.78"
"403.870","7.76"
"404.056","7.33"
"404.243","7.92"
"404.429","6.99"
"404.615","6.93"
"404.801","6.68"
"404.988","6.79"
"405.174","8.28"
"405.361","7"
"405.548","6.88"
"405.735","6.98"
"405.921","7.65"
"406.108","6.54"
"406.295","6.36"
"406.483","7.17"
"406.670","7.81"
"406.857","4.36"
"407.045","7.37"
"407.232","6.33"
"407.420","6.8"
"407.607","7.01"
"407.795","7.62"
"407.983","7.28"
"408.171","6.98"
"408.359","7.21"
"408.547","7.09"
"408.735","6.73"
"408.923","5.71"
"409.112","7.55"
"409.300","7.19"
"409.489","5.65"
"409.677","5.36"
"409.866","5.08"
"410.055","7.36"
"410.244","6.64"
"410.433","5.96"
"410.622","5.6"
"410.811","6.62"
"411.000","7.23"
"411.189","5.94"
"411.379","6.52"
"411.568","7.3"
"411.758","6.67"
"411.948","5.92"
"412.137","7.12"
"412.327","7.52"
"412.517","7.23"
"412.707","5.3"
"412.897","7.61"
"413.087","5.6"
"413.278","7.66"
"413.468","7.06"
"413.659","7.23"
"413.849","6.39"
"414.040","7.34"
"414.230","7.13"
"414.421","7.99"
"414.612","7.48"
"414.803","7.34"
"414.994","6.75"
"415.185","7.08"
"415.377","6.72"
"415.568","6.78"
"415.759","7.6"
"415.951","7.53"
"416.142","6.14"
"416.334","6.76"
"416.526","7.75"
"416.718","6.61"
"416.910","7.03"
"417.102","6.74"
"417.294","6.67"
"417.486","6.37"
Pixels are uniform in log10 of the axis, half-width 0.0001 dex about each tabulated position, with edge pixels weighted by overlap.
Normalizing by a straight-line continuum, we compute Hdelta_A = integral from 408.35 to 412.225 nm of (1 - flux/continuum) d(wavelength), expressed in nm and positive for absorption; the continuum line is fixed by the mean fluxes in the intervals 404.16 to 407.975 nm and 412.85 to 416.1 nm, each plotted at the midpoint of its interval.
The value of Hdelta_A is 0.310 nm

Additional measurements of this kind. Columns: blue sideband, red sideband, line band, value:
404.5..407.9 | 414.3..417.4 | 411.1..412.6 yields 0.05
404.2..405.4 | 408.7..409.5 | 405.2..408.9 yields 0.00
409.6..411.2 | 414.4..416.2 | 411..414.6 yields -0.12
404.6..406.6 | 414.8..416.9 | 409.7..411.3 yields 0.17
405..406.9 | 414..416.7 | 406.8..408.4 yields 0.04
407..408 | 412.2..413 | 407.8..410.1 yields 0.13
